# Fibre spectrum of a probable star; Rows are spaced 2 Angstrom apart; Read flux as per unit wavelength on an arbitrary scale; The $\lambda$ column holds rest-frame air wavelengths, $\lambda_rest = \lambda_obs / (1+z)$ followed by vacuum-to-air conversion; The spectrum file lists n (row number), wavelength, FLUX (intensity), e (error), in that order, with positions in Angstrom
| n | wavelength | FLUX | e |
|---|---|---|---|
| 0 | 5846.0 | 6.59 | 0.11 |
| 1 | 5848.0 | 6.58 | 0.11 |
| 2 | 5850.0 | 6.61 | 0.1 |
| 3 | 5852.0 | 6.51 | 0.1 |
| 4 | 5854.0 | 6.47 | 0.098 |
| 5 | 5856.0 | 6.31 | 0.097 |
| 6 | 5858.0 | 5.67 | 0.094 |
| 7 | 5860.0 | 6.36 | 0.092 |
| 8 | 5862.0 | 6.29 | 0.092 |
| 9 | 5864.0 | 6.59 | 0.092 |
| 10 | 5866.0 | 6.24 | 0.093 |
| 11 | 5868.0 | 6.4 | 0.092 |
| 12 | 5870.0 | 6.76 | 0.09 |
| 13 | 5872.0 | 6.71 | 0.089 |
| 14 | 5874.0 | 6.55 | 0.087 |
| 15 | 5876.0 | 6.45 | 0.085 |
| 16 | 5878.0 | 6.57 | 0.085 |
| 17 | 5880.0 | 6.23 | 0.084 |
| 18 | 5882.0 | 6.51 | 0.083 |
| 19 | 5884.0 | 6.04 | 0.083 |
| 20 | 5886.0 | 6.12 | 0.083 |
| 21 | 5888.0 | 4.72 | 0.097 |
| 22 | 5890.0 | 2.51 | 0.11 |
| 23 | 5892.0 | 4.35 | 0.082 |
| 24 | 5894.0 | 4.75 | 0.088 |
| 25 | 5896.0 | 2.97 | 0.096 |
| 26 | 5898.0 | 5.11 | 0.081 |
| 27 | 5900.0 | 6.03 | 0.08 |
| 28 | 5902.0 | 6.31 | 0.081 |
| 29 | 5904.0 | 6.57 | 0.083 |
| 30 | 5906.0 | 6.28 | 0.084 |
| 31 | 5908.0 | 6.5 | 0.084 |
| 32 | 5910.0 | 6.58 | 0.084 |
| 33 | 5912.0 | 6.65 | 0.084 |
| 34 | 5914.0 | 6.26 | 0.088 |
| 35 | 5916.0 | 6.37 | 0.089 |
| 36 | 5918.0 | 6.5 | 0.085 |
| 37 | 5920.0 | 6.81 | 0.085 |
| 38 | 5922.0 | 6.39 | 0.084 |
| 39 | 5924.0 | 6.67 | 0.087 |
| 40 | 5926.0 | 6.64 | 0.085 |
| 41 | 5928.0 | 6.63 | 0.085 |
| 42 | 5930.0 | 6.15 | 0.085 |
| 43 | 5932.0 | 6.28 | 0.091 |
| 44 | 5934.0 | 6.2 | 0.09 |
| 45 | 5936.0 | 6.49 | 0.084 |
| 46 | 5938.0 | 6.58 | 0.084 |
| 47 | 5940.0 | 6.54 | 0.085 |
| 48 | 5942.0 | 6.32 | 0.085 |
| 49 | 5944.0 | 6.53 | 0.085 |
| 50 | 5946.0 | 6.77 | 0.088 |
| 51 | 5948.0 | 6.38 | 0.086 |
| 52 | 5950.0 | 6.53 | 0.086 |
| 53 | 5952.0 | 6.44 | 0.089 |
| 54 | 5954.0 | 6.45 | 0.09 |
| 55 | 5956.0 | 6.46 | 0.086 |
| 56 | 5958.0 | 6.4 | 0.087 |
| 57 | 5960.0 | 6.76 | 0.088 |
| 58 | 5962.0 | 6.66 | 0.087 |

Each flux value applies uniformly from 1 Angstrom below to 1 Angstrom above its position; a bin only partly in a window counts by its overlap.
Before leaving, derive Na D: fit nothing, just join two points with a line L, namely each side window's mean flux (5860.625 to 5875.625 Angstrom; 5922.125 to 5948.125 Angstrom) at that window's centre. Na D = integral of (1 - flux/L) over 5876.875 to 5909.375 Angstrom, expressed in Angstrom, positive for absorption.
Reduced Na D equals 5.0 Angstrom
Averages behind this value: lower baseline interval 6.5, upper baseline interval 6.48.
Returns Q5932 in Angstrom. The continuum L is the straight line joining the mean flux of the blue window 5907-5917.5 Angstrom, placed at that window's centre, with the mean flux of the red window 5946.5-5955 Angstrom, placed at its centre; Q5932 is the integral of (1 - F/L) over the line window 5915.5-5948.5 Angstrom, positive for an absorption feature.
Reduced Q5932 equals -0.1 Angstrom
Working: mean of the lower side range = 6.47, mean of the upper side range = 6.47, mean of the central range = 6.49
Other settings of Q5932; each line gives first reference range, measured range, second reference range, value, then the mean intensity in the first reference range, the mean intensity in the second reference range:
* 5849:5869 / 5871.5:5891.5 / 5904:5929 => 1.97 Angstrom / 6.35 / 6.53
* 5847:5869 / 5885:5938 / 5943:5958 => 4.57 Angstrom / 6.37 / 6.5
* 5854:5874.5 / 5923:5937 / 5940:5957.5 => 0.06 Angstrom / 6.39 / 6.49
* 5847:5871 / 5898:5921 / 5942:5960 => 0.25 Angstrom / 6.4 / 6.5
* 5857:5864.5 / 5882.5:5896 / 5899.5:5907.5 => 3.44 Angstrom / 6.2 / 6.33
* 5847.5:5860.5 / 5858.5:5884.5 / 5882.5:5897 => -4.68 Angstrom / 6.35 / 4.56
